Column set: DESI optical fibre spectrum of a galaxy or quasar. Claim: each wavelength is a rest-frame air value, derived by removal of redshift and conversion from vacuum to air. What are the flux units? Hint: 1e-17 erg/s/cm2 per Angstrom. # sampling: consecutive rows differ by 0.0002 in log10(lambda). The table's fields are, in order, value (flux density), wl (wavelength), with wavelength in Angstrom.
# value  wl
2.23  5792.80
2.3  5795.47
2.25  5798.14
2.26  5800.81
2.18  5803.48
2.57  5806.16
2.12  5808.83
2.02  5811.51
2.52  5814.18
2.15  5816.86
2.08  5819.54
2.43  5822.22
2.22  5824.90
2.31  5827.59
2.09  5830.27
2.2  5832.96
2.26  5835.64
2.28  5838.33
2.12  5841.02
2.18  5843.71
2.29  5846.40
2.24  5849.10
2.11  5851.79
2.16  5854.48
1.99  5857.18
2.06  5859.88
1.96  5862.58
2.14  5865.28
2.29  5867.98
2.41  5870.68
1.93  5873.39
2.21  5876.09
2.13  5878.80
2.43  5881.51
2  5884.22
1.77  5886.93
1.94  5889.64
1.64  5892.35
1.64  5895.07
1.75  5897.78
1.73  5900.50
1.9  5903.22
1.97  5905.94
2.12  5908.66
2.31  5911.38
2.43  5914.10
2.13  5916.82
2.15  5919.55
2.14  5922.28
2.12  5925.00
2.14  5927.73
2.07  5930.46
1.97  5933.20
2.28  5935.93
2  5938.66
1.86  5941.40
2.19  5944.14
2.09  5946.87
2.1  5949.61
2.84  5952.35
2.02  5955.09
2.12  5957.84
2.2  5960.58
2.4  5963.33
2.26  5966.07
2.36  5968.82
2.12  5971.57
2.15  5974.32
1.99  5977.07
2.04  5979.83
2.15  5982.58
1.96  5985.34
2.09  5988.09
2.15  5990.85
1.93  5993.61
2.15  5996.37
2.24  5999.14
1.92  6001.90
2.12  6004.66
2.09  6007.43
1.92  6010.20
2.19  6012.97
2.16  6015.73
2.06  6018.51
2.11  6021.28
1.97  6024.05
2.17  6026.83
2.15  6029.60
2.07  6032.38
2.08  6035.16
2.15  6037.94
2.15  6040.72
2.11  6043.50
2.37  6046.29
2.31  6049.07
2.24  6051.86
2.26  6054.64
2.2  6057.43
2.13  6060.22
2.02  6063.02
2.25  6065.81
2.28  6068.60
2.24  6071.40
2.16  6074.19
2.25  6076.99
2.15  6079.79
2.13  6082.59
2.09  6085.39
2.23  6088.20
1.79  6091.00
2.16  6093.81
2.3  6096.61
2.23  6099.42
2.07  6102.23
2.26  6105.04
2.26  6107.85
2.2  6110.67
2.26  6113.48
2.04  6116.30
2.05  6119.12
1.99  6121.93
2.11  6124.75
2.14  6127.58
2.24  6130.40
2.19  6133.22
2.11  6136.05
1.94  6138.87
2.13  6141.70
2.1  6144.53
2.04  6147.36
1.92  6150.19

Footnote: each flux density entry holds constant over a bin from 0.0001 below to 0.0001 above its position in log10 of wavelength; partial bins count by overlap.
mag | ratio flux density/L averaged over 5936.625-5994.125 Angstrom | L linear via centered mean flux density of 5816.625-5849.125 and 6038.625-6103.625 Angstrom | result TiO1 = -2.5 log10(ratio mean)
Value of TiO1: 0.024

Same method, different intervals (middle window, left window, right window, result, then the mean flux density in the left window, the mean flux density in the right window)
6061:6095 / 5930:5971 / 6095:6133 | 0.01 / 2.19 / 2.17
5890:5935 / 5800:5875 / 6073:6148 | 0.09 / 2.2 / 2.13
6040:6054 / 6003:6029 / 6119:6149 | -0.08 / 2.09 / 2.1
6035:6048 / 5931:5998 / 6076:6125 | -0.02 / 2.14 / 2.14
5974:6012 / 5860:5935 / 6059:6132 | 0.02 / 2.05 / 2.16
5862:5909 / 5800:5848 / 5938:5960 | 0.11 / 2.24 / 2.16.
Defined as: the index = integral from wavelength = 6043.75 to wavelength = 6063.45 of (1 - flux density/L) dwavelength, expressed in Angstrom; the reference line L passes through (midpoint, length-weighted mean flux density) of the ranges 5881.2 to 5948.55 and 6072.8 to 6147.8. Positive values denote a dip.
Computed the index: -1.1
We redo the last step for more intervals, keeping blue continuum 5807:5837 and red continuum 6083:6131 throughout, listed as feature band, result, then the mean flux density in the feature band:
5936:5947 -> 0.7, 2.06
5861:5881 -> 0.4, 2.16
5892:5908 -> 2.9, 1.79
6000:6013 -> 0.8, 2.04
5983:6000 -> 0.7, 2.08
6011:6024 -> 0.4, 2.1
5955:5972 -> -0.4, 2.23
